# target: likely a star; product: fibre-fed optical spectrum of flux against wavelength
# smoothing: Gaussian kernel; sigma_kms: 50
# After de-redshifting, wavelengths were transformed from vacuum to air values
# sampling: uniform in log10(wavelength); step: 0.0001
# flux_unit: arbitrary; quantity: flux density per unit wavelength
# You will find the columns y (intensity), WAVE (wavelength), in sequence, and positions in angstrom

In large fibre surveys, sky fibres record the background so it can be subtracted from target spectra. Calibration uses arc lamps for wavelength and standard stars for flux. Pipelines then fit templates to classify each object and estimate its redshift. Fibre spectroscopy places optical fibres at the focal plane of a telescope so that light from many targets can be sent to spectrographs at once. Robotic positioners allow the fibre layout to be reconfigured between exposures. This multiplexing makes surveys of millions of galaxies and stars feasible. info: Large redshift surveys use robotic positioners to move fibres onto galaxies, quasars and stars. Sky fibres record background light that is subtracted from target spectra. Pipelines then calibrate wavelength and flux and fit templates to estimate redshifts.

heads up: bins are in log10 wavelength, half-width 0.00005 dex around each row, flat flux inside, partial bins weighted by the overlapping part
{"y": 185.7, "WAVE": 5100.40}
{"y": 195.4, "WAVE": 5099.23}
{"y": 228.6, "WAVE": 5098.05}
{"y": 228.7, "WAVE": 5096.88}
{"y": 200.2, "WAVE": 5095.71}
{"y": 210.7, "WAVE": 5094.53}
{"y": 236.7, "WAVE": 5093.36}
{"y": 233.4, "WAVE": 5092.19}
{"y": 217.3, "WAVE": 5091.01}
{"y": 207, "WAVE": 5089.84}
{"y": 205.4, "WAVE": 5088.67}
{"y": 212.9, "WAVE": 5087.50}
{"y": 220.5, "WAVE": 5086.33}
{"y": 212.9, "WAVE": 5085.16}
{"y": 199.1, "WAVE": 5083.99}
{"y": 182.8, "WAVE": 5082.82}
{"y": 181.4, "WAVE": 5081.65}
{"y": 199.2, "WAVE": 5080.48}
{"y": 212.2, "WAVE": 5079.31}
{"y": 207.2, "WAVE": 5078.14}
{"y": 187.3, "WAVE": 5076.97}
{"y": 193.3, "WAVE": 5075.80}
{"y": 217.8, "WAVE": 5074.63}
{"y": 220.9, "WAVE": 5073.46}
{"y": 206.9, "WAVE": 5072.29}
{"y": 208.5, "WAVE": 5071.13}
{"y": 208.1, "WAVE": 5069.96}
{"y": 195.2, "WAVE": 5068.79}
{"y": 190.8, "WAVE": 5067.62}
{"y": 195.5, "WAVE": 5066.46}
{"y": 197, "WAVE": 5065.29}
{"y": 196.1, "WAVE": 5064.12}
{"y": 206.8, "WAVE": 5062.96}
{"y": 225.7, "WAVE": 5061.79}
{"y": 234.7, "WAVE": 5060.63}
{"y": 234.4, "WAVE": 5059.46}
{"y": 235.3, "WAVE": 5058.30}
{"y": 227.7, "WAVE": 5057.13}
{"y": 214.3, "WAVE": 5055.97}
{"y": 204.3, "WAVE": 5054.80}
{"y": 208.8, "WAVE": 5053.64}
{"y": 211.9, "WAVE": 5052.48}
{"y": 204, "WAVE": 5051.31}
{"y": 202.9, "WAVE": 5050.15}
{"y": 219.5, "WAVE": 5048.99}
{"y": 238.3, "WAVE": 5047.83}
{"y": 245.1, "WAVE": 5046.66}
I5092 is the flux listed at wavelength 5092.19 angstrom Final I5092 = 233.4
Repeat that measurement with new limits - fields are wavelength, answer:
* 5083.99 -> 199.1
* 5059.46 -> 234.4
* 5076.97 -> 187.3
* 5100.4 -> 185.7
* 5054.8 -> 204.3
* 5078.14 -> 207.2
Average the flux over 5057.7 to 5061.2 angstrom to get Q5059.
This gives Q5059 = 234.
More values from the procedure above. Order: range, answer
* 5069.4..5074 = 211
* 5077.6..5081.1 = 206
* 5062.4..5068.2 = 197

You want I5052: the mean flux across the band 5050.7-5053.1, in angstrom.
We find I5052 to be 208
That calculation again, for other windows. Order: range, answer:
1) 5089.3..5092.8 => 219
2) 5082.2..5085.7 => 198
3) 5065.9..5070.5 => 197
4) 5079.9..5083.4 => 188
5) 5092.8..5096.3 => 216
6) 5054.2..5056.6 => 210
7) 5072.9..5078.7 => 205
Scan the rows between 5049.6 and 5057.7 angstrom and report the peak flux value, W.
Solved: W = 227.7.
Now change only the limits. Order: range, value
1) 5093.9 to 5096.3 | 210.7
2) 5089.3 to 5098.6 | 236.7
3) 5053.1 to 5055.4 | 208.8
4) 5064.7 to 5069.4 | 197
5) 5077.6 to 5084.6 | 212.2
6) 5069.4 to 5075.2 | 220.9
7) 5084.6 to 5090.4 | 220.5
